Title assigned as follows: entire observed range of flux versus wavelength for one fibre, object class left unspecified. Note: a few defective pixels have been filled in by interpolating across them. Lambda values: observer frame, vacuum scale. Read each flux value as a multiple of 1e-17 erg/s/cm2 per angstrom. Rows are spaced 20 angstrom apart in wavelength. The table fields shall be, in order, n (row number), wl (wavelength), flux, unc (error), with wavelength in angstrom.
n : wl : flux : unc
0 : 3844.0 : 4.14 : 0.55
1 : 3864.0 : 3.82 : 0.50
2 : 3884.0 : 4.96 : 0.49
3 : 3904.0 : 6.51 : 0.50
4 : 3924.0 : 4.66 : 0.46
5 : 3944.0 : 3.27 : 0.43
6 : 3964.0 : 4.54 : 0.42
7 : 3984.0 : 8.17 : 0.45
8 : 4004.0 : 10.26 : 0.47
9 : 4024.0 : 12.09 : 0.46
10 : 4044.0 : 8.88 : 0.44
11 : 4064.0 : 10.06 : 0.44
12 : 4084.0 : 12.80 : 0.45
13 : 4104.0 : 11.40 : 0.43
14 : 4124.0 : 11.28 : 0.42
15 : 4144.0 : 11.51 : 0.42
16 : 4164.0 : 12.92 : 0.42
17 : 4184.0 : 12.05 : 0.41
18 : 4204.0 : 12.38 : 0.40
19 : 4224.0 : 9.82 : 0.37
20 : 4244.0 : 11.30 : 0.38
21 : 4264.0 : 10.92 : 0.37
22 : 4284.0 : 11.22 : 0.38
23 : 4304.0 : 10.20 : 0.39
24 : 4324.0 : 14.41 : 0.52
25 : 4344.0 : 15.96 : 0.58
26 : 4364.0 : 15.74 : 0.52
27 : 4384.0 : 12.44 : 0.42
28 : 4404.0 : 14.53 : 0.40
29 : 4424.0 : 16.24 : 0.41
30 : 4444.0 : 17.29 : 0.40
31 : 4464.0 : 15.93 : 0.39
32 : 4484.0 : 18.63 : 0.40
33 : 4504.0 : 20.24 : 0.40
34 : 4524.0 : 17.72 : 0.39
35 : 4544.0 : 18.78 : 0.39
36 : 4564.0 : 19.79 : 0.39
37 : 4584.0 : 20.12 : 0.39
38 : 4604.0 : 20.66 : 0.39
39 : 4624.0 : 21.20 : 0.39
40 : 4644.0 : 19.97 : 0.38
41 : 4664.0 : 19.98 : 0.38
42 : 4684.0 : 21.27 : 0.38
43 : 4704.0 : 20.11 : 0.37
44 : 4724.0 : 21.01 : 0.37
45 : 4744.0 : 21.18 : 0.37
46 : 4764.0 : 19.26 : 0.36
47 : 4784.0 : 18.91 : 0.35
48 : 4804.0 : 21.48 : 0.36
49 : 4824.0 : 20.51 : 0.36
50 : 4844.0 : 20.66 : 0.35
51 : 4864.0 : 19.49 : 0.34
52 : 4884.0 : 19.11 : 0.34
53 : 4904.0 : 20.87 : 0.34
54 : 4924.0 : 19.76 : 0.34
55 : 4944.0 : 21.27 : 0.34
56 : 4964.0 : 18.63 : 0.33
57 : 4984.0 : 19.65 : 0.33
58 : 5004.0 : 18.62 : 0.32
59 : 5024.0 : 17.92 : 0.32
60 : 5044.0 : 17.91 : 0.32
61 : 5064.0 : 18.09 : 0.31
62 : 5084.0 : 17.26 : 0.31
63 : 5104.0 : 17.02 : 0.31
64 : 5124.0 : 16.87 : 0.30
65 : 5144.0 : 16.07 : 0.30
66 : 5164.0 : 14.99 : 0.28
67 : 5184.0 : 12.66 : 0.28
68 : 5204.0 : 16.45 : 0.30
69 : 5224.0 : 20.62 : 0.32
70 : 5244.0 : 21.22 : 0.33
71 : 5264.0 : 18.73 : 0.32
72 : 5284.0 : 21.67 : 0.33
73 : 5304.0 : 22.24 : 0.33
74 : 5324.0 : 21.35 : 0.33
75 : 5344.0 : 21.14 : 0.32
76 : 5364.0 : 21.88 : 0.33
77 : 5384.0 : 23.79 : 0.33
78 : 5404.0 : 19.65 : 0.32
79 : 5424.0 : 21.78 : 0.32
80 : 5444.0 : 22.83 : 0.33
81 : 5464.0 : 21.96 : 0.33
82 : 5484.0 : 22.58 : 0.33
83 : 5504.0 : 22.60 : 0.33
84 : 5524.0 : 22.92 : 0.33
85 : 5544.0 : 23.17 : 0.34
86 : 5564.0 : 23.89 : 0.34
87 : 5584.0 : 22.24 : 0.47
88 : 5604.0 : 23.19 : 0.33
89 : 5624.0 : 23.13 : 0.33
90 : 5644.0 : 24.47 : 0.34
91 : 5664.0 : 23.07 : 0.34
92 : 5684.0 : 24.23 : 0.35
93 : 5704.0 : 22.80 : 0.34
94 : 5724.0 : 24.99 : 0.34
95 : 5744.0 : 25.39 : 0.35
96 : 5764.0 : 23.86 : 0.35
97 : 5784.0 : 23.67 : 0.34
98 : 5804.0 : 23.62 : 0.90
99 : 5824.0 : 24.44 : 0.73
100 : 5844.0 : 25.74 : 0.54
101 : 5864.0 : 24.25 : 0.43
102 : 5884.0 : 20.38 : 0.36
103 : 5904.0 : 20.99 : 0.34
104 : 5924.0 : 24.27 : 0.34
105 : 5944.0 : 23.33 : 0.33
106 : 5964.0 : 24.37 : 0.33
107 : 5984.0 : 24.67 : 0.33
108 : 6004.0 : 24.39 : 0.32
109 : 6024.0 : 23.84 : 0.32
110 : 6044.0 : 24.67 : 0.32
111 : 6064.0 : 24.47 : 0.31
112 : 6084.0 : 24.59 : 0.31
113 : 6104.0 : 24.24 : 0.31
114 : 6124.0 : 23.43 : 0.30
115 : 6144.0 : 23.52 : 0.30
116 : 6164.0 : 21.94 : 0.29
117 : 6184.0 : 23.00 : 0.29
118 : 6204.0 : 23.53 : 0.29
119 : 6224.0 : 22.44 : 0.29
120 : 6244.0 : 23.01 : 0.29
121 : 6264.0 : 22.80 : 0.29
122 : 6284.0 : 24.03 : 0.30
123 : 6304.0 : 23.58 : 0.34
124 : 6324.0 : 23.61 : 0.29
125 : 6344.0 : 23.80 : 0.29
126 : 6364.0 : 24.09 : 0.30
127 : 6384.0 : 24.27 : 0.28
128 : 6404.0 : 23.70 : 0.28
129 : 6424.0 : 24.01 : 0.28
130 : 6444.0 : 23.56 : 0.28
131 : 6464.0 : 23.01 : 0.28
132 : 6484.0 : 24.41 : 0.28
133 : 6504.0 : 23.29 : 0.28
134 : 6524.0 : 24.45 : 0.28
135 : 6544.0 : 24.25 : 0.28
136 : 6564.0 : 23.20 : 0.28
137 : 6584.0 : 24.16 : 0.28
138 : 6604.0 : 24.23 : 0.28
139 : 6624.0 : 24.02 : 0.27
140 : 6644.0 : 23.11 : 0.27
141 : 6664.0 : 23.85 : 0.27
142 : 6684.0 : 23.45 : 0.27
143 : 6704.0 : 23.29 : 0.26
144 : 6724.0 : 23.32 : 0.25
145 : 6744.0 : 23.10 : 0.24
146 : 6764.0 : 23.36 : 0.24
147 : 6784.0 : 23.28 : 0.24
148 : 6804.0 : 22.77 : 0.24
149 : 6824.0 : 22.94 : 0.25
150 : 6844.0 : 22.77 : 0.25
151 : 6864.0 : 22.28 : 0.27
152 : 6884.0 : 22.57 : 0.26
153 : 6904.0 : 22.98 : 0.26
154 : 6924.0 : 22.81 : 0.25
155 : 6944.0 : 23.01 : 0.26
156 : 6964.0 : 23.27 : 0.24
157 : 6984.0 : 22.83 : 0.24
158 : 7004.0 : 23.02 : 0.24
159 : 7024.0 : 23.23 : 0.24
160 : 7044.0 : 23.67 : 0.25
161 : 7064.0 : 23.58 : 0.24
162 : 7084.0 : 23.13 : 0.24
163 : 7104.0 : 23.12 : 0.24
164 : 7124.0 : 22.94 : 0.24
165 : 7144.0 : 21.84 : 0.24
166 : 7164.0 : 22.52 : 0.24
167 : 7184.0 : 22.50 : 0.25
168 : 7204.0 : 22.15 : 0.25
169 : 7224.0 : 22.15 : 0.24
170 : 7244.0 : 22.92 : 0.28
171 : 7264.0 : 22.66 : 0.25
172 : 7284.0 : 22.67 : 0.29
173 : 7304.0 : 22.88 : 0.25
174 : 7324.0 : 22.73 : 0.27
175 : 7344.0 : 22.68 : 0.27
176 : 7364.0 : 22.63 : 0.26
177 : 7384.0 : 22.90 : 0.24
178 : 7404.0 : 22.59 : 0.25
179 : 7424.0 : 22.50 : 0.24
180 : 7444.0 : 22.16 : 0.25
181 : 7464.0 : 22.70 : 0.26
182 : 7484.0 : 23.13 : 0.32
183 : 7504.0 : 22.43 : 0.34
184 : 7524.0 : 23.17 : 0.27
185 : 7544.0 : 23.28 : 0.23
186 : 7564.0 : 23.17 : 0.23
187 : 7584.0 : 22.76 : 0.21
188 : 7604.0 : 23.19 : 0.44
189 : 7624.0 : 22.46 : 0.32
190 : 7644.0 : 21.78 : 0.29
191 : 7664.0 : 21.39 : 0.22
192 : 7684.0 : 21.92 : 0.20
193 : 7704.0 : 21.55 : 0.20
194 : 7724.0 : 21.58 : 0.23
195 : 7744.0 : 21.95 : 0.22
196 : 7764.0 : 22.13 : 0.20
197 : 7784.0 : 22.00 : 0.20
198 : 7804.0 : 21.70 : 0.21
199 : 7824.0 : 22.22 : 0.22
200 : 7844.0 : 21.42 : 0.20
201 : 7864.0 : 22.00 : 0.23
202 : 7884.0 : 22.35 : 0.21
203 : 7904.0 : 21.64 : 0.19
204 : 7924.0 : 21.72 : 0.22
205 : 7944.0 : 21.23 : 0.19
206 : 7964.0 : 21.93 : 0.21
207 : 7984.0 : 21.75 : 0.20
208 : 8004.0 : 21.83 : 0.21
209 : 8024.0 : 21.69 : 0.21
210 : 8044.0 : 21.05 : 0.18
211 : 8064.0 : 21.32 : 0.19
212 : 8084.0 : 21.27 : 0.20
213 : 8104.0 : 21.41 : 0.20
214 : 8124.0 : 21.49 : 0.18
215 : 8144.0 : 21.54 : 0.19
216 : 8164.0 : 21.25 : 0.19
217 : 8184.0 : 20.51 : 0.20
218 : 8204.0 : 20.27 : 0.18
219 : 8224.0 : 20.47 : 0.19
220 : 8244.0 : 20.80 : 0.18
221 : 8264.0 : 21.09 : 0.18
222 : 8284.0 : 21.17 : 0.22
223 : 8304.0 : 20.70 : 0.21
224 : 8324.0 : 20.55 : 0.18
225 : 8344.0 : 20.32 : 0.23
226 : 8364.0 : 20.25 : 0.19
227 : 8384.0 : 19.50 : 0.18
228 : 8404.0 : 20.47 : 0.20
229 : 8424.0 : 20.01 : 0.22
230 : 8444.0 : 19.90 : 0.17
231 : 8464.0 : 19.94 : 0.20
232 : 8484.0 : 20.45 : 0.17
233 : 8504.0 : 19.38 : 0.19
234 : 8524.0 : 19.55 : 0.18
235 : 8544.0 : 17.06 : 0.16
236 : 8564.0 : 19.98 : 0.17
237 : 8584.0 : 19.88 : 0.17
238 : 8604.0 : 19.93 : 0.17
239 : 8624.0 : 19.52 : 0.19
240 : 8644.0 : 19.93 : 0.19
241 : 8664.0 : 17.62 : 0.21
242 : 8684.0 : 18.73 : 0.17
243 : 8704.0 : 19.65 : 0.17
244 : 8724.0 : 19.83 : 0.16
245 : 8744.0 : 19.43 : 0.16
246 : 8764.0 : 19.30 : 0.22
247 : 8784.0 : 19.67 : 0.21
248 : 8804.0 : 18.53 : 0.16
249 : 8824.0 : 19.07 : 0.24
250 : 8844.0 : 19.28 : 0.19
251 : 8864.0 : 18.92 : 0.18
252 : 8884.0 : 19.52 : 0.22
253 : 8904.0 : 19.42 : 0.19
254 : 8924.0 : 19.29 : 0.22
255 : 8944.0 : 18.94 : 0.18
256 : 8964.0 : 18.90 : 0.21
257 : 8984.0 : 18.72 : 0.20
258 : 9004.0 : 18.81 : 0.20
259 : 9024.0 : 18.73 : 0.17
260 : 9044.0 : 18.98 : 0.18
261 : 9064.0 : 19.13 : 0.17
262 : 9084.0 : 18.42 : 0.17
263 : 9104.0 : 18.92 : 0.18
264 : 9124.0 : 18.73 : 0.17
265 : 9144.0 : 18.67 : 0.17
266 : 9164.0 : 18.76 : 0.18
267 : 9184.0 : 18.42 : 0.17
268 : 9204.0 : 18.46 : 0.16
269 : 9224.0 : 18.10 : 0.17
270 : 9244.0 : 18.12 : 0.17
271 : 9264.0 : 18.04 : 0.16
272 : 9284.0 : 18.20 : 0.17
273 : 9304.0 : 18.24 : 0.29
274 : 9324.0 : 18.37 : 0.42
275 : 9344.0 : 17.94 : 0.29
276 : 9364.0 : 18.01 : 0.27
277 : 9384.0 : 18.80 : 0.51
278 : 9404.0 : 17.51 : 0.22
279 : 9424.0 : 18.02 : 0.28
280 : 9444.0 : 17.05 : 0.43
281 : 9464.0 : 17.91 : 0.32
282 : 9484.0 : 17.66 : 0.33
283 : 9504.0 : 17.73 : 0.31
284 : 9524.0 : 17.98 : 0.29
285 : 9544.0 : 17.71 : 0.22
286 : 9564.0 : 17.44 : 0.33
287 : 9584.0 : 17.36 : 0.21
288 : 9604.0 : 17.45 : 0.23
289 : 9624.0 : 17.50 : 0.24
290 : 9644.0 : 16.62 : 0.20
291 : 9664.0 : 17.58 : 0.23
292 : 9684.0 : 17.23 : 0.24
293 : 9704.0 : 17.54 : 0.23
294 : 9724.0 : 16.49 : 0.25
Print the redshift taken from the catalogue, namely 0.00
